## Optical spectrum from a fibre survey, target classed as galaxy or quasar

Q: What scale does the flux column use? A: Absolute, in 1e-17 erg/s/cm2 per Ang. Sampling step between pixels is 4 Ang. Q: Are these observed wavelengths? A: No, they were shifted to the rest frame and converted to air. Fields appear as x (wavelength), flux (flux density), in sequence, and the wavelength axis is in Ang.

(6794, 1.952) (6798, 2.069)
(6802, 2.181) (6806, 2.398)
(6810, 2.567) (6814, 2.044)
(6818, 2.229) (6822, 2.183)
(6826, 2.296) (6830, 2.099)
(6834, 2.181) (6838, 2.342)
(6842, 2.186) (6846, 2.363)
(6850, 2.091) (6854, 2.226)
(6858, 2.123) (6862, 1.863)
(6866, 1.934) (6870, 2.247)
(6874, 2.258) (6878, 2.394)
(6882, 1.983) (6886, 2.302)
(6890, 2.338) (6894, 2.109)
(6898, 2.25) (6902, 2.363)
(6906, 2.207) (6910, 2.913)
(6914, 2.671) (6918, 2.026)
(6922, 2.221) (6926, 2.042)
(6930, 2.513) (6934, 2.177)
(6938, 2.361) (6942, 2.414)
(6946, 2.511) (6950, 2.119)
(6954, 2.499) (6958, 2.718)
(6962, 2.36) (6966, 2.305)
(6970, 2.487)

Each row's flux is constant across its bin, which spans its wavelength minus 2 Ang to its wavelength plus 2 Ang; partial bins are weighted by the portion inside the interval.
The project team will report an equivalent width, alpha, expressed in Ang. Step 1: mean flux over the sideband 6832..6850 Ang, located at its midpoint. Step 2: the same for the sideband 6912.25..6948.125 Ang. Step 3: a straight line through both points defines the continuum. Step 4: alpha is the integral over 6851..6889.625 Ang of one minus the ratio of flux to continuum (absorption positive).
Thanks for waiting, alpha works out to 2.02 Ang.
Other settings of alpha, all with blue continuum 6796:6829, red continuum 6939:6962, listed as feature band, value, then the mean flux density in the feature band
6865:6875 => 0.72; 2.16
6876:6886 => 0.55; 2.21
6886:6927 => 0.98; 2.32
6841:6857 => 0.57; 2.21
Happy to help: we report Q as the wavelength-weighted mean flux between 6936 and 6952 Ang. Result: 2.35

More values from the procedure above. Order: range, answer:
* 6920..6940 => 2.26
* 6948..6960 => 2.45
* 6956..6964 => 2.54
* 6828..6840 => 2.21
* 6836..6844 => 2.26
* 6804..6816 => 2.34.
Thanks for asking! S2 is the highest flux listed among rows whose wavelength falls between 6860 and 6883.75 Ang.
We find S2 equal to 2.394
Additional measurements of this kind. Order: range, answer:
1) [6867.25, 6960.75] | 2.913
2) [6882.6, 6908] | 2.363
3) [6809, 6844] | 2.567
